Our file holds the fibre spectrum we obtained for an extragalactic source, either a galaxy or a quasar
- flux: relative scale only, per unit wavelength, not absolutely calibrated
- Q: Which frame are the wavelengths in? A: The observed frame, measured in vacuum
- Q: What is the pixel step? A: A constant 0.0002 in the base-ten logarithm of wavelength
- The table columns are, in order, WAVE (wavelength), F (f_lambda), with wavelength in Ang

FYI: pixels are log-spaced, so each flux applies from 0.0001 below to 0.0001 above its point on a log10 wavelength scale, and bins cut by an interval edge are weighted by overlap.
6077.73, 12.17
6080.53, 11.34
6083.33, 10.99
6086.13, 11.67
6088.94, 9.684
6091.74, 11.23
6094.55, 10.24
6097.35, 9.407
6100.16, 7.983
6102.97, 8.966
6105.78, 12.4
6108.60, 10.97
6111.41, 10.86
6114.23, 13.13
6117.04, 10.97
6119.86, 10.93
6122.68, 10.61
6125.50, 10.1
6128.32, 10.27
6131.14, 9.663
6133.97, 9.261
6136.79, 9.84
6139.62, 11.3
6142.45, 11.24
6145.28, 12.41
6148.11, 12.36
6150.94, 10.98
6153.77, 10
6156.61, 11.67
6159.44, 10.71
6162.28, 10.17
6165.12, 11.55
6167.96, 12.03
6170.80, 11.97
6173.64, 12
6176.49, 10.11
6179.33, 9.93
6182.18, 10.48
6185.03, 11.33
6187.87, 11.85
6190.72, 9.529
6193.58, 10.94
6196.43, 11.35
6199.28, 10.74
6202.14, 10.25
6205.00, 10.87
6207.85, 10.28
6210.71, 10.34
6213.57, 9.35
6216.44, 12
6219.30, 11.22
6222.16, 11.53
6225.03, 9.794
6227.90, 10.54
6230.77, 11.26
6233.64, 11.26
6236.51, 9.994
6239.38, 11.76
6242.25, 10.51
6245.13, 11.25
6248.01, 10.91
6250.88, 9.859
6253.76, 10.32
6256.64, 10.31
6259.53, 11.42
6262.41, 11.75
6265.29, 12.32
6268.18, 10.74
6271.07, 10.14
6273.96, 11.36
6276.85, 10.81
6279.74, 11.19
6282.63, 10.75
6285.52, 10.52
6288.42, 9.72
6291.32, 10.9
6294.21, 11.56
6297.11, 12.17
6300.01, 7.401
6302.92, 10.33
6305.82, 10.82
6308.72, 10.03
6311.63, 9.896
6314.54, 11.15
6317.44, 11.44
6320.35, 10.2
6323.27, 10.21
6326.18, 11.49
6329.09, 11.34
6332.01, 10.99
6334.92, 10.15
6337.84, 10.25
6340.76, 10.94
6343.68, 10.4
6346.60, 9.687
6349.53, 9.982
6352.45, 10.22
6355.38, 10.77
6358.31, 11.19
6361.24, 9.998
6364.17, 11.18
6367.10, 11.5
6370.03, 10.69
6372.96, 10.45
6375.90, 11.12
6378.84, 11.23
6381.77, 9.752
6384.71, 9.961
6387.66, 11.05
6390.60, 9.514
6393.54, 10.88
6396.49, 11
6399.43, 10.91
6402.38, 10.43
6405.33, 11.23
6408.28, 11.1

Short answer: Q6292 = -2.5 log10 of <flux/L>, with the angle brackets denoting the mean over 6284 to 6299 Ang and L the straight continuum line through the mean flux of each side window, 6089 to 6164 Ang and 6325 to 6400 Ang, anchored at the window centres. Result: -0.02 mag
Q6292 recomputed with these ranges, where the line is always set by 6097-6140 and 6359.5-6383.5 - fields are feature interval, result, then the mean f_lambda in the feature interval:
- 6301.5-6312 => 0.036 mag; 10.3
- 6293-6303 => 0.032 mag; 10.3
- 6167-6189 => -0.070 mag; 11.2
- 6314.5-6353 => 0.010 mag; 10.6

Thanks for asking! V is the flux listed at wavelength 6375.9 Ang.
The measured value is 11.12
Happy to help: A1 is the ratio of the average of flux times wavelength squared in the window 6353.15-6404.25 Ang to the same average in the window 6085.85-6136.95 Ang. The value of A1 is 1.12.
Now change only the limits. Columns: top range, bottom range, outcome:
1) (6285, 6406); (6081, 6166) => 1.06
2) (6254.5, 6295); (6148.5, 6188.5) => 1.02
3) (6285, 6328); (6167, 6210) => 1.00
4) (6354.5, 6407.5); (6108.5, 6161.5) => 1.06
